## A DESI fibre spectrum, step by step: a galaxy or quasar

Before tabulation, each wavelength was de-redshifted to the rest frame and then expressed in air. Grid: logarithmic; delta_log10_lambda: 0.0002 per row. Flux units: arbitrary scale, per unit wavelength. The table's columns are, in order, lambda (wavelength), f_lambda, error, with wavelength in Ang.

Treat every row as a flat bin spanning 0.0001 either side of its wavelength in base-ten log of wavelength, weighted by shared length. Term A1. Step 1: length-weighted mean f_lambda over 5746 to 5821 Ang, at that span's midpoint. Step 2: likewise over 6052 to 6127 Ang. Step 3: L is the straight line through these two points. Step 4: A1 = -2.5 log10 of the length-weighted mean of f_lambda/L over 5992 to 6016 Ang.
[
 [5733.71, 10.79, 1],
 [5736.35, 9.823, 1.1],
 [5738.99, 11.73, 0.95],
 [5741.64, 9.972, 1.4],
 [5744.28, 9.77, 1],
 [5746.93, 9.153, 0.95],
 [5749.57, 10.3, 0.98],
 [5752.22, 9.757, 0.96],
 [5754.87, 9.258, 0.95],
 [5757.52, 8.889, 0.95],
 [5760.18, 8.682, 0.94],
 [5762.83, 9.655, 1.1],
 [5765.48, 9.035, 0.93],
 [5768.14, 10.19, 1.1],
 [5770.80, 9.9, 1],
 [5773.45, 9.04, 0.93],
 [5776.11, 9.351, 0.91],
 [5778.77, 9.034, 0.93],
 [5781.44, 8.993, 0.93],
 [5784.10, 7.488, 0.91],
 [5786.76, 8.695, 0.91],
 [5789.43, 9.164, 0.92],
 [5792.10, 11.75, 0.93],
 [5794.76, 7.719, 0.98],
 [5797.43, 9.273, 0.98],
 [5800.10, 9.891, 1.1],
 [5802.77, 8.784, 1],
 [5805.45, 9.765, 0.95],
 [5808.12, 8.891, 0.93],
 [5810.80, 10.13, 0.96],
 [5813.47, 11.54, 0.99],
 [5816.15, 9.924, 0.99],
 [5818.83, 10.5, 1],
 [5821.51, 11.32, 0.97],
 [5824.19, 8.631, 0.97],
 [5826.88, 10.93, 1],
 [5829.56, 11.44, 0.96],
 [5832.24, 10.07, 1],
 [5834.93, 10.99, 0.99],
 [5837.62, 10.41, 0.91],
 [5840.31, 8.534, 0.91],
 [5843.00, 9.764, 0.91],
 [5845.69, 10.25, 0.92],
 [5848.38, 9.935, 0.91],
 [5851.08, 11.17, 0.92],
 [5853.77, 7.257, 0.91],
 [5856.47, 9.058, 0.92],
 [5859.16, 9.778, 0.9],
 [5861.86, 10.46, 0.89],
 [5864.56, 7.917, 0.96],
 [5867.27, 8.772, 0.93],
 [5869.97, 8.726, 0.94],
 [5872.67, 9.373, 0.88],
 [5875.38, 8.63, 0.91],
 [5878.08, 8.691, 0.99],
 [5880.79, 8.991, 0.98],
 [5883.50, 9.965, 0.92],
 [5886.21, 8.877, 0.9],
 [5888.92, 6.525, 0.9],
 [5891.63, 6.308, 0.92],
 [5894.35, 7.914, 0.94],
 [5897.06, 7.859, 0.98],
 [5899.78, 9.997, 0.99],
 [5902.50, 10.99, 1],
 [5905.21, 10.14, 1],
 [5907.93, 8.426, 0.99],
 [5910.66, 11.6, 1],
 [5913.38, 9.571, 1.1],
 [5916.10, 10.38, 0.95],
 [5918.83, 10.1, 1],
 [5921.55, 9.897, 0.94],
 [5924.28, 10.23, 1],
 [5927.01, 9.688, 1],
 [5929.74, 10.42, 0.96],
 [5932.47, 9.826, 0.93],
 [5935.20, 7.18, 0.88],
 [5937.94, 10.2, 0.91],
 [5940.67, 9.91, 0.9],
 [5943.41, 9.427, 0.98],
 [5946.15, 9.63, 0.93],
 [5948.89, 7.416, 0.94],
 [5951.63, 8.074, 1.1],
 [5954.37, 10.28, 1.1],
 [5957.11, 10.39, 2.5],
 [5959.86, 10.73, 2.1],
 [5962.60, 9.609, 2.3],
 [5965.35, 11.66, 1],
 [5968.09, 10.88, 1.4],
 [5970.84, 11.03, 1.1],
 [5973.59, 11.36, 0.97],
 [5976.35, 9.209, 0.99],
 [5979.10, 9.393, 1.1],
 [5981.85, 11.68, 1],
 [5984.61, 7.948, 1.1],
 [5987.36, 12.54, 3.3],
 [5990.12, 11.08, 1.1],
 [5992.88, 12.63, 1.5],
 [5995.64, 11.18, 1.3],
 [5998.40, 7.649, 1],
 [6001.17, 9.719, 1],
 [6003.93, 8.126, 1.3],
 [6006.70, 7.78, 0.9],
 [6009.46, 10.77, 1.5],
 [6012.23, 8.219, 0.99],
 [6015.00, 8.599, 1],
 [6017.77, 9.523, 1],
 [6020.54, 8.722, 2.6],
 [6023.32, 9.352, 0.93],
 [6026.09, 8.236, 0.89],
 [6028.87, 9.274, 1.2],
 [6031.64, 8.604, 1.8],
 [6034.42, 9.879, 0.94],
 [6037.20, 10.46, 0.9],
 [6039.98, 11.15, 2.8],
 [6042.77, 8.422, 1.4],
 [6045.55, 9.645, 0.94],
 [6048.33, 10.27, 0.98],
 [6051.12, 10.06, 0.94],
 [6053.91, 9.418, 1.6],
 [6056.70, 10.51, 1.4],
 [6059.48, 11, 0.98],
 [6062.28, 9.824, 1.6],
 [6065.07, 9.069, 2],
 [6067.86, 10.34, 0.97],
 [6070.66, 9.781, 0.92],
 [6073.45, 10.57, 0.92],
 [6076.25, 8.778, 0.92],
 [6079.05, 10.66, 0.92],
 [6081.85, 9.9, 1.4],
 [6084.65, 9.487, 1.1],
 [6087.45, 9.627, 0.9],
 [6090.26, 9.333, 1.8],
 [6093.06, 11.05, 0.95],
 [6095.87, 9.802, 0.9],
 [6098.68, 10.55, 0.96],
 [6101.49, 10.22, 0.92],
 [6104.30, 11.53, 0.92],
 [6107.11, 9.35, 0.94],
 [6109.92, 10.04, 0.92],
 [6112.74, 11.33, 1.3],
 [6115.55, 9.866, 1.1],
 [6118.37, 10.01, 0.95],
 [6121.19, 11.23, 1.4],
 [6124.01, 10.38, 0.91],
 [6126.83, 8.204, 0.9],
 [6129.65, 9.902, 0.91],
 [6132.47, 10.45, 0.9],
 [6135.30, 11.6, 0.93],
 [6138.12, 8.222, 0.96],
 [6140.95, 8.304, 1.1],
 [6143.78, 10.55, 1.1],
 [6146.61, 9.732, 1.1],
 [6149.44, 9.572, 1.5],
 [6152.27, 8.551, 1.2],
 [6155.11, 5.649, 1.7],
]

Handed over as 0.06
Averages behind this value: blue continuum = 9.48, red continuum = 10.1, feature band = 9.35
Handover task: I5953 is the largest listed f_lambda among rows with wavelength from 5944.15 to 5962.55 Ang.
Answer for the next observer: 10.73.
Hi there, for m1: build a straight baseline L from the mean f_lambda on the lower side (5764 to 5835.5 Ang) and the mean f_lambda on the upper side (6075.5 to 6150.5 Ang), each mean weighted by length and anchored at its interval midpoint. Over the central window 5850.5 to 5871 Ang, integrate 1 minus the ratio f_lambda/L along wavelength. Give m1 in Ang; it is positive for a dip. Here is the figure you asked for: 1.5 Ang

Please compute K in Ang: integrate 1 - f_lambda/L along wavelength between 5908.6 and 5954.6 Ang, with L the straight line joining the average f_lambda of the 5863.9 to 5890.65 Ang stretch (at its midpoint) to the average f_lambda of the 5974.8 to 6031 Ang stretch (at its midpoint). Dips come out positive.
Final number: -2.9 Ang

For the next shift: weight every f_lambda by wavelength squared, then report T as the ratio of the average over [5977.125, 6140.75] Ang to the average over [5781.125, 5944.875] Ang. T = 1.11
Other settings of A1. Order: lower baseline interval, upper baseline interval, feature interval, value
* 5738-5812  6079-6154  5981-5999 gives -0.11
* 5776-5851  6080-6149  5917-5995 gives -0.02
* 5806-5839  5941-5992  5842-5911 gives 0.14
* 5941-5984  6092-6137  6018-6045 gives 0.09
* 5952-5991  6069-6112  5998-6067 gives 0.10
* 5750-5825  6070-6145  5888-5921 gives 0.06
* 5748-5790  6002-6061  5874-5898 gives 0.14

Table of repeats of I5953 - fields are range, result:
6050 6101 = 11.05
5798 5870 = 11.54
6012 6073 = 11.15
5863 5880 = 9.373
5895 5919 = 11.6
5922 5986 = 11.68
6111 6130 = 11.33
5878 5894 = 9.965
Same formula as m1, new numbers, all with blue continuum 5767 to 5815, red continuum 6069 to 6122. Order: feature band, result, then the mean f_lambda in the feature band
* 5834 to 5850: -0.7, 9.97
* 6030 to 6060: 0.4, 9.91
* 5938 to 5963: 0.7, 9.53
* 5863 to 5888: 2.0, 8.85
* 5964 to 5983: -1.7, 10.7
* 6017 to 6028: 1.1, 8.94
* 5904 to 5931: -0.9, 10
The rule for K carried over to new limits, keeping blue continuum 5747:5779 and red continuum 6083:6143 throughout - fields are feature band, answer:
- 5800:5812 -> 0.1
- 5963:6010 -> -2.1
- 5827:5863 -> -1.5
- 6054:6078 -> 0.0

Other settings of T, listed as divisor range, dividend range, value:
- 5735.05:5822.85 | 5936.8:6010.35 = 1.11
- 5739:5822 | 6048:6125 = 1.18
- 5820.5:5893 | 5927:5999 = 1.12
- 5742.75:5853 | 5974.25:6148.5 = 1.11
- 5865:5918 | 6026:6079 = 1.15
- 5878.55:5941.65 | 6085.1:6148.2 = 1.15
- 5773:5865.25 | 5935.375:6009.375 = 1.08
